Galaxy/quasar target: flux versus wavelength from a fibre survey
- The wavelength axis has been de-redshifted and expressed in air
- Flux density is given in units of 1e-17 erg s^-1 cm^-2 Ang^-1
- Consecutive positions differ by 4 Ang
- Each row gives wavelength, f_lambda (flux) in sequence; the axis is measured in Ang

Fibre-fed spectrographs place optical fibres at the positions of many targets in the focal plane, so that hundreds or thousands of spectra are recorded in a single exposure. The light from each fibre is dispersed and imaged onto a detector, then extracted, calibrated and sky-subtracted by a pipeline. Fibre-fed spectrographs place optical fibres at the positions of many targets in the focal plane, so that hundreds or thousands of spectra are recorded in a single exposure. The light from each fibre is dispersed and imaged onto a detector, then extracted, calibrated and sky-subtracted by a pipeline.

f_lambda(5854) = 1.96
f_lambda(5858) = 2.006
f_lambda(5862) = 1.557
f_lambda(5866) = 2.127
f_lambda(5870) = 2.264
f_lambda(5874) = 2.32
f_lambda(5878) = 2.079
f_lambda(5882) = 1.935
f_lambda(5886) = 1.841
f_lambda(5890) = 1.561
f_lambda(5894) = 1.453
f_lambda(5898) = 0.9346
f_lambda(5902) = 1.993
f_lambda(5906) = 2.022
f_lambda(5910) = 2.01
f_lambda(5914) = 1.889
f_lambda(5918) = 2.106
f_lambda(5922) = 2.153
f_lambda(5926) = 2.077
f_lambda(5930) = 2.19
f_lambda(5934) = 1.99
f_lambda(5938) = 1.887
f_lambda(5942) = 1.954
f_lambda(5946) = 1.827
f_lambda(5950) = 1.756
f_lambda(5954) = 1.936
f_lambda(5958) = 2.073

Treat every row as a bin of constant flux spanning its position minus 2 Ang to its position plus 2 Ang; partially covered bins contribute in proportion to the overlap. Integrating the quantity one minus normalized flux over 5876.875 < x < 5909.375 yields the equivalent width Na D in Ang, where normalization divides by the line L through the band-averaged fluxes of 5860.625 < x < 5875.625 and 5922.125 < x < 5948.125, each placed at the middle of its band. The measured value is 5.1 Ang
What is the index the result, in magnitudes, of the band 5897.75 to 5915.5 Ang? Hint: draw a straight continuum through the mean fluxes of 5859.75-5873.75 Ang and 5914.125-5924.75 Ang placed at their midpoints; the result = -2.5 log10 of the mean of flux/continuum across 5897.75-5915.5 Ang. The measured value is 0.12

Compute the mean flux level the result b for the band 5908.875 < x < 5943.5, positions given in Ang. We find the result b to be 2.03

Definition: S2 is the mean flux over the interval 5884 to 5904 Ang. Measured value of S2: 1.56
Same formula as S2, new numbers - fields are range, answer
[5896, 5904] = 1.46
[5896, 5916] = 1.77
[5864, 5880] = 2.2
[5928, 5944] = 2.01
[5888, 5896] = 1.51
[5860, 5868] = 1.84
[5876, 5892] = 1.85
